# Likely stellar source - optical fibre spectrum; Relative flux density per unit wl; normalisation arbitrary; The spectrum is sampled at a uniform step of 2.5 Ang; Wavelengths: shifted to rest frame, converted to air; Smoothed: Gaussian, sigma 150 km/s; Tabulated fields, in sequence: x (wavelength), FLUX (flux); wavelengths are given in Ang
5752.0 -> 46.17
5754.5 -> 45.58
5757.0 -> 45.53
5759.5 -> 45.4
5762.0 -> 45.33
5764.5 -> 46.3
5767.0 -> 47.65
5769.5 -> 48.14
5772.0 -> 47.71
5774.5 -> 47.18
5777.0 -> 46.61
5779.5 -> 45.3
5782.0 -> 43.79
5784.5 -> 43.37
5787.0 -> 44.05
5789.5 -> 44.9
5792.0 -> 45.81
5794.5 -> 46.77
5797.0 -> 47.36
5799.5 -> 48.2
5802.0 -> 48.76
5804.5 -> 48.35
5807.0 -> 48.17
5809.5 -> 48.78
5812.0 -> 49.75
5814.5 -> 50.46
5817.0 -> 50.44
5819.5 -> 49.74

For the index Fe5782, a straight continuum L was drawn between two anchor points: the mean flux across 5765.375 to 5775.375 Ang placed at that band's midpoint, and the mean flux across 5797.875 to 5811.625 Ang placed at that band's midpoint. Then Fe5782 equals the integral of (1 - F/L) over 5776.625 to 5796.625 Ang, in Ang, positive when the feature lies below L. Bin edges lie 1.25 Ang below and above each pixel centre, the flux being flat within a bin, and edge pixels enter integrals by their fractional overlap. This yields 1.2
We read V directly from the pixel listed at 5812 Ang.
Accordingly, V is 49.75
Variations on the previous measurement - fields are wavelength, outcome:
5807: 48.17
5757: 45.53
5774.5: 47.18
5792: 45.81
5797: 47.36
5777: 46.61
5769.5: 48.14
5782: 43.79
